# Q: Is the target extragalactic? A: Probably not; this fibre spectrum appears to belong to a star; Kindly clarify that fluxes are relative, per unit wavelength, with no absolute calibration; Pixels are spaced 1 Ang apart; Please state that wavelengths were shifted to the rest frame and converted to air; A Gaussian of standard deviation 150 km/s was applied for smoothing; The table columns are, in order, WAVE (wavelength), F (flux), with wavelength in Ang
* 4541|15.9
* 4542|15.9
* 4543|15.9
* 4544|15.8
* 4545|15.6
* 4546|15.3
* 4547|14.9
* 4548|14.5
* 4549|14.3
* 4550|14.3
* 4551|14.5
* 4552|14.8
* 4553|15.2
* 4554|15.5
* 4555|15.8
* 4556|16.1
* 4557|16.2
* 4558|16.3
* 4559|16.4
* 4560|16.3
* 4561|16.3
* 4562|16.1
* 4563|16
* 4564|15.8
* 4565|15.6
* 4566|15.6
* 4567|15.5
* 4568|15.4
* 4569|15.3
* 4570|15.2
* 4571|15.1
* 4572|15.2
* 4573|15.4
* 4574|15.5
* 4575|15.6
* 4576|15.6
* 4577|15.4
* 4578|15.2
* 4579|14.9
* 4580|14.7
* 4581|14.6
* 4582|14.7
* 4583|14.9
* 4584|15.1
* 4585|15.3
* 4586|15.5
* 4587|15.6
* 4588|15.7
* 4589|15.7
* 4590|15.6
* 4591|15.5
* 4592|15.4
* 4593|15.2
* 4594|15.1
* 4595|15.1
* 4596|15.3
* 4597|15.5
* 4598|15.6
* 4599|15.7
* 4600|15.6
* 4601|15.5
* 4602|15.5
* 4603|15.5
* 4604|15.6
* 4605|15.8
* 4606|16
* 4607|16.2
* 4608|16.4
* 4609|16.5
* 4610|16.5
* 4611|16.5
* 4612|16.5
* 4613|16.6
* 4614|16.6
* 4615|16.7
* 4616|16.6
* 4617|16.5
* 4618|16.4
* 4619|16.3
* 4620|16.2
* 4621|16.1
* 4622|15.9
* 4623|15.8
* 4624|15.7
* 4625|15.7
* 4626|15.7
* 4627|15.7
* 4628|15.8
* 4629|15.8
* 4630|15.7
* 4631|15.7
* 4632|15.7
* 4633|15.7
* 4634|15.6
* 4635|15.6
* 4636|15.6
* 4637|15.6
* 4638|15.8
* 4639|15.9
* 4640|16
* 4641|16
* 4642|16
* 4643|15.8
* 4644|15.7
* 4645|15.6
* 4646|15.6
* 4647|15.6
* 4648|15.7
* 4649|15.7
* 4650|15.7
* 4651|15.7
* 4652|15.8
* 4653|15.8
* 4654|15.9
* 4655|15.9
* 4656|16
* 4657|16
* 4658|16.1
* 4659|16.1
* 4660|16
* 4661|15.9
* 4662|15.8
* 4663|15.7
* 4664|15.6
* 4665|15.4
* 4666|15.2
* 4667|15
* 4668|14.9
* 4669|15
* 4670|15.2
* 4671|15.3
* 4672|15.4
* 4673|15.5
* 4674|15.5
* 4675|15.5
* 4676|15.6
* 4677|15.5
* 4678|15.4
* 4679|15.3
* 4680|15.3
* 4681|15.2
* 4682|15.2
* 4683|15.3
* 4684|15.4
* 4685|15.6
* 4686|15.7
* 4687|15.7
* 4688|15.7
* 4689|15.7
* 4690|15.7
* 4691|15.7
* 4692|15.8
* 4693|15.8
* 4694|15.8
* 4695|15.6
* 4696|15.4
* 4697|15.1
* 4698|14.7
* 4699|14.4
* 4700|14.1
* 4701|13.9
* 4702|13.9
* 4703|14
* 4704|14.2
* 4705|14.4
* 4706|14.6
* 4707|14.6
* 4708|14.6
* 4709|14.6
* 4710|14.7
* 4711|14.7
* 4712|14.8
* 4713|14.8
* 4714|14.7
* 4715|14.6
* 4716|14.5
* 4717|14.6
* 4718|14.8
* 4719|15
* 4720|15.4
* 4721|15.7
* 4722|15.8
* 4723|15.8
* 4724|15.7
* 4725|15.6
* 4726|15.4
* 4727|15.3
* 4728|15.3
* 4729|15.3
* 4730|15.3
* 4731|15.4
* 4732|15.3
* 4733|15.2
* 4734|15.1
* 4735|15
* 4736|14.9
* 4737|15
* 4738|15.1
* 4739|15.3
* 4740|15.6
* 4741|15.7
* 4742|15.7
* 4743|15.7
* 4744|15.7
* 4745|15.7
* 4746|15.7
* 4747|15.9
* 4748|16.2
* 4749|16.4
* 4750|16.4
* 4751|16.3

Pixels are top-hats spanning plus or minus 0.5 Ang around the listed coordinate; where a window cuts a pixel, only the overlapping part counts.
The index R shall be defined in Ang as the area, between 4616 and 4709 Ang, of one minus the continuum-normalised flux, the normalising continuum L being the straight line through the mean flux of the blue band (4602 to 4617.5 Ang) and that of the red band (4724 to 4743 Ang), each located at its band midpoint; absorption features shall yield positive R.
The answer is 2.1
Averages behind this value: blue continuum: 16.3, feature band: 15.5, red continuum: 15.3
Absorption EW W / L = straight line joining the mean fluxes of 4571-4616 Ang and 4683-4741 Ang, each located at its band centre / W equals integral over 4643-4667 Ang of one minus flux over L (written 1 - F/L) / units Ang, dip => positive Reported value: -0.6 Ang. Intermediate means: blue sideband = 15.6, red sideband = 15.1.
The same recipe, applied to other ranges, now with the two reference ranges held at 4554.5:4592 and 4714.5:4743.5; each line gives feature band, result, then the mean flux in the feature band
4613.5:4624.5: -0.6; 16.3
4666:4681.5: 0.1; 15.3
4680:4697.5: -0.2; 15.5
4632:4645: -0.3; 15.8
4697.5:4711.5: 0.9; 14.4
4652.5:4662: -0.3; 16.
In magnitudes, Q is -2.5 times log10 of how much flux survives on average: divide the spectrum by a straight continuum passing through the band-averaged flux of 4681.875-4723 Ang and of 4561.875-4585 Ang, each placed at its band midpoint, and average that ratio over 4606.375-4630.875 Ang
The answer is -0.07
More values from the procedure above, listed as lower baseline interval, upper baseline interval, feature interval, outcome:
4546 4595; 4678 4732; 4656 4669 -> -0.03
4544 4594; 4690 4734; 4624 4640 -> -0.03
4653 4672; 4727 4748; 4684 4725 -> 0.03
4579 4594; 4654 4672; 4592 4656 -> -0.03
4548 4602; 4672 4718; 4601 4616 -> -0.06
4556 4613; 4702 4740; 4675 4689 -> -0.02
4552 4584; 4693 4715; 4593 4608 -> -0.02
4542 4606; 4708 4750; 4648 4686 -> -0.01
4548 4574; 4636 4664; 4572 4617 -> 0.00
